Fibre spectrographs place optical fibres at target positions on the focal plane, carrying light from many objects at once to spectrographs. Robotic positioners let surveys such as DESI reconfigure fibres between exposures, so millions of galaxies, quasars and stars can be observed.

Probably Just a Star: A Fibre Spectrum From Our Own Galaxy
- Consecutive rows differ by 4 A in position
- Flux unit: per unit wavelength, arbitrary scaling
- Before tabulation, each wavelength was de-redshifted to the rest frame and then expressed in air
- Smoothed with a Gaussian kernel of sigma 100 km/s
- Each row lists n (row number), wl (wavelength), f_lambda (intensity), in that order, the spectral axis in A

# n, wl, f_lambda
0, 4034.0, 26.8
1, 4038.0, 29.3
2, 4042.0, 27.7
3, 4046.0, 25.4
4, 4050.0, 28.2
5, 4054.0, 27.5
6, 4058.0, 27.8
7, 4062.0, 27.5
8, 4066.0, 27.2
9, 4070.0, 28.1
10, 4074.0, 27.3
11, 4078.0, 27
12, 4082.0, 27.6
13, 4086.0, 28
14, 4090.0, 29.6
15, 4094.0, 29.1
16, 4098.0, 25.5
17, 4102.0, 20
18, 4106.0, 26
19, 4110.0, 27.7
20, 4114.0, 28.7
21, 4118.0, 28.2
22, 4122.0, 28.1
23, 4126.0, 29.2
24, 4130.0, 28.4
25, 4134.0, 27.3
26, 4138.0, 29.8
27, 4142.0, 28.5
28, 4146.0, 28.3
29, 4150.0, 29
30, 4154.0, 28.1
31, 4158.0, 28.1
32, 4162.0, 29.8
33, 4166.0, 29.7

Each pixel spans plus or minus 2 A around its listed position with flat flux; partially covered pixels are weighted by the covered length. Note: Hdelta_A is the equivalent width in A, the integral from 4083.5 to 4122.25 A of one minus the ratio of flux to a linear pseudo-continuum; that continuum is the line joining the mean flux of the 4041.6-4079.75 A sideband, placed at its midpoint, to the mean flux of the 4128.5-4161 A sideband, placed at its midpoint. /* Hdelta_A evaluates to 1.2 A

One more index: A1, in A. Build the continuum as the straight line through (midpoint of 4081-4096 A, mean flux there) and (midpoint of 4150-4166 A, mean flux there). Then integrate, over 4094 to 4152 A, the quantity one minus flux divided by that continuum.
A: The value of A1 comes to 2.43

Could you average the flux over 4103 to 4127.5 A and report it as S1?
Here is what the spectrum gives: 27.6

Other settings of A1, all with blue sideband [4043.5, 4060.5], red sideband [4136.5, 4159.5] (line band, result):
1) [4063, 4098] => -0.2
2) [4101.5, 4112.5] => 1.0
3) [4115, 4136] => 0.0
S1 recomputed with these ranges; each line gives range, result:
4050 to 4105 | 27.1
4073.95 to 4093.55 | 28.1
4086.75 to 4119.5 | 26.9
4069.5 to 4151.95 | 27.7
